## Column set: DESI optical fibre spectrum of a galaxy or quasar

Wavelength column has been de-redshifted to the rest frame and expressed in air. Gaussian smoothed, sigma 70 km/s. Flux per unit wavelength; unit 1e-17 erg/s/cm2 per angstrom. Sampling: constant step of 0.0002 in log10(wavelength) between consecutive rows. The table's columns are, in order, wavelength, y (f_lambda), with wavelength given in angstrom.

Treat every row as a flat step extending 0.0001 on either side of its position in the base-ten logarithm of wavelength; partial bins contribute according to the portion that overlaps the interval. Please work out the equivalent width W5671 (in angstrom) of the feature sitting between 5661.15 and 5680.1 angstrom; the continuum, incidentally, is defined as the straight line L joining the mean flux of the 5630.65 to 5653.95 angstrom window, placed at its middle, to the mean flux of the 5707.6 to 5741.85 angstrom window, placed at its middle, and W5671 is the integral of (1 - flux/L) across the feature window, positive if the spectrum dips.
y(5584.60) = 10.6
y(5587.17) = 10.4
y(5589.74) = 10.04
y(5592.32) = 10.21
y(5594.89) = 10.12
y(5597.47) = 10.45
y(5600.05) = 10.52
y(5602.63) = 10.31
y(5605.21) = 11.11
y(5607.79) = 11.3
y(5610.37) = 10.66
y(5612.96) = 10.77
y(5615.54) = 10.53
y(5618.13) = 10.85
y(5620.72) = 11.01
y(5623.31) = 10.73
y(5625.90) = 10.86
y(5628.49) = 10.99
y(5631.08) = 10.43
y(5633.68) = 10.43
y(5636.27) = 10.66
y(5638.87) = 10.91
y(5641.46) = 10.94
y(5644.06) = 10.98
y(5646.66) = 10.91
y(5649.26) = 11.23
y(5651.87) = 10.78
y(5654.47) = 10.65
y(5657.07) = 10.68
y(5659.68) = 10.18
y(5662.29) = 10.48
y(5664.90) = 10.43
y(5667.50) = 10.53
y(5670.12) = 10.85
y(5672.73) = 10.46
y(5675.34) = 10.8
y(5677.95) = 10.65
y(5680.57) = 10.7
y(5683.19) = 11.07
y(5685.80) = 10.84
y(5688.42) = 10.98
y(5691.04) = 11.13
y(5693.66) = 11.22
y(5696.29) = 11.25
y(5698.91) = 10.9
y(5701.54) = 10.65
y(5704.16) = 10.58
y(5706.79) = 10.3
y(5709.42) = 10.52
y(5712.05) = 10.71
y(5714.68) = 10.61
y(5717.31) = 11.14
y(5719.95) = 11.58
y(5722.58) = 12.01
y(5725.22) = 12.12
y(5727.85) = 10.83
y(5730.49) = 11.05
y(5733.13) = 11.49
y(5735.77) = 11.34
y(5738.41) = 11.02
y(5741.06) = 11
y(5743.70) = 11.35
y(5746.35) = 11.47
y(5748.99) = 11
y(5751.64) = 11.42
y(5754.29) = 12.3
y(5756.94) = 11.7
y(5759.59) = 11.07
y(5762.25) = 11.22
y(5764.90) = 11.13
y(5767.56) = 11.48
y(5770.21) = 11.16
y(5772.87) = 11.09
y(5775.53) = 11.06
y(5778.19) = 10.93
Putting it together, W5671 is 0.6 angstrom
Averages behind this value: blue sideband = 10.8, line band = 10.6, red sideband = 11.2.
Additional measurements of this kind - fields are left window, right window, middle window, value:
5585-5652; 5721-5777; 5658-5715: 1.6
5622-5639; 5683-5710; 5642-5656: -0.2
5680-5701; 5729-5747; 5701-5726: 0.2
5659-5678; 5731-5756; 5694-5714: 0.4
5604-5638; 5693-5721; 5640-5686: 0.4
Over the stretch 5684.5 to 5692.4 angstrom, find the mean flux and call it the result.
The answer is 11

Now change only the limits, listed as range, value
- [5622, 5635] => 10.7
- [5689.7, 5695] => 11.2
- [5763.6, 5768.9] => 11.3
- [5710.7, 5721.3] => 11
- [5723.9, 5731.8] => 11.3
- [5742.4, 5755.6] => 11.5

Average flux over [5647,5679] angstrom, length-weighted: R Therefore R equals 10.7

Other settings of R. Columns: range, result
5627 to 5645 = 10.8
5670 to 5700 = 10.9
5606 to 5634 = 10.8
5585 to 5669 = 10.7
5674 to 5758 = 11.1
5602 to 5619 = 10.8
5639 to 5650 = 11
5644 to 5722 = 10.8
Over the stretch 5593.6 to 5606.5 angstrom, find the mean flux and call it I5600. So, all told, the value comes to 10.5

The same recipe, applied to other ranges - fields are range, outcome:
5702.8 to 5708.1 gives 10.4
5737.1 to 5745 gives 11.1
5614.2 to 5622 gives 10.8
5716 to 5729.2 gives 11.5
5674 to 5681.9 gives 10.7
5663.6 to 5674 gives 10.6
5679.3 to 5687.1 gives 10.9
